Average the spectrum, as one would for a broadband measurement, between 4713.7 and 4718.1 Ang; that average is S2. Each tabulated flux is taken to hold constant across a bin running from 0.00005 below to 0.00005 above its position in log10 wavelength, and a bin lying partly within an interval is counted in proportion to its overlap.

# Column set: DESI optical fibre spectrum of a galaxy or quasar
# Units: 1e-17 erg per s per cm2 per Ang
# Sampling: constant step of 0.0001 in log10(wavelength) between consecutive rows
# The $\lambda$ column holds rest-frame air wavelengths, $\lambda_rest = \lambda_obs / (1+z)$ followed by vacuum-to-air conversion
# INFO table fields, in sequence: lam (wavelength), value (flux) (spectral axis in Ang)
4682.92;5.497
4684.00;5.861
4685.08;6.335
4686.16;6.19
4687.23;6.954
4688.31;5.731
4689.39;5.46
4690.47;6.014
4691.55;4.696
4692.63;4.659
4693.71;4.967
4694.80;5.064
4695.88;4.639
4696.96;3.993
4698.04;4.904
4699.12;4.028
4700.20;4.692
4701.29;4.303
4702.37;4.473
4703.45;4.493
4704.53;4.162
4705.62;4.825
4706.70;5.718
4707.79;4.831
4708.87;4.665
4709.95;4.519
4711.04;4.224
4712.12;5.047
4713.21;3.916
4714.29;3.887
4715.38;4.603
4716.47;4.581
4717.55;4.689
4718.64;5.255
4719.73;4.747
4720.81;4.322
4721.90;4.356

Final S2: 4.43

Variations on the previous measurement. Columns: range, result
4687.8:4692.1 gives 5.47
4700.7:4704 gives 4.43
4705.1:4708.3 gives 5.13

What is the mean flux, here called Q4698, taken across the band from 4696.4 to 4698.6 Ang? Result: 4.46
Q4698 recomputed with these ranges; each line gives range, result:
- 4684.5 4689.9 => 6.14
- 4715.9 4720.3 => 4.82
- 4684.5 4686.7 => 6.28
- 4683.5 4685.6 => 6.1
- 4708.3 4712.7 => 4.61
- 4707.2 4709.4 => 4.76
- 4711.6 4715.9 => 4.35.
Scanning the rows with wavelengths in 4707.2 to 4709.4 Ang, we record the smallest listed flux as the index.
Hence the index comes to 4.665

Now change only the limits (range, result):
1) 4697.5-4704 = 4.028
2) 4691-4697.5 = 3.993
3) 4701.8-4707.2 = 4.162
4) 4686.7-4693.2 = 4.659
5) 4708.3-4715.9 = 3.887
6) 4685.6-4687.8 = 6.19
